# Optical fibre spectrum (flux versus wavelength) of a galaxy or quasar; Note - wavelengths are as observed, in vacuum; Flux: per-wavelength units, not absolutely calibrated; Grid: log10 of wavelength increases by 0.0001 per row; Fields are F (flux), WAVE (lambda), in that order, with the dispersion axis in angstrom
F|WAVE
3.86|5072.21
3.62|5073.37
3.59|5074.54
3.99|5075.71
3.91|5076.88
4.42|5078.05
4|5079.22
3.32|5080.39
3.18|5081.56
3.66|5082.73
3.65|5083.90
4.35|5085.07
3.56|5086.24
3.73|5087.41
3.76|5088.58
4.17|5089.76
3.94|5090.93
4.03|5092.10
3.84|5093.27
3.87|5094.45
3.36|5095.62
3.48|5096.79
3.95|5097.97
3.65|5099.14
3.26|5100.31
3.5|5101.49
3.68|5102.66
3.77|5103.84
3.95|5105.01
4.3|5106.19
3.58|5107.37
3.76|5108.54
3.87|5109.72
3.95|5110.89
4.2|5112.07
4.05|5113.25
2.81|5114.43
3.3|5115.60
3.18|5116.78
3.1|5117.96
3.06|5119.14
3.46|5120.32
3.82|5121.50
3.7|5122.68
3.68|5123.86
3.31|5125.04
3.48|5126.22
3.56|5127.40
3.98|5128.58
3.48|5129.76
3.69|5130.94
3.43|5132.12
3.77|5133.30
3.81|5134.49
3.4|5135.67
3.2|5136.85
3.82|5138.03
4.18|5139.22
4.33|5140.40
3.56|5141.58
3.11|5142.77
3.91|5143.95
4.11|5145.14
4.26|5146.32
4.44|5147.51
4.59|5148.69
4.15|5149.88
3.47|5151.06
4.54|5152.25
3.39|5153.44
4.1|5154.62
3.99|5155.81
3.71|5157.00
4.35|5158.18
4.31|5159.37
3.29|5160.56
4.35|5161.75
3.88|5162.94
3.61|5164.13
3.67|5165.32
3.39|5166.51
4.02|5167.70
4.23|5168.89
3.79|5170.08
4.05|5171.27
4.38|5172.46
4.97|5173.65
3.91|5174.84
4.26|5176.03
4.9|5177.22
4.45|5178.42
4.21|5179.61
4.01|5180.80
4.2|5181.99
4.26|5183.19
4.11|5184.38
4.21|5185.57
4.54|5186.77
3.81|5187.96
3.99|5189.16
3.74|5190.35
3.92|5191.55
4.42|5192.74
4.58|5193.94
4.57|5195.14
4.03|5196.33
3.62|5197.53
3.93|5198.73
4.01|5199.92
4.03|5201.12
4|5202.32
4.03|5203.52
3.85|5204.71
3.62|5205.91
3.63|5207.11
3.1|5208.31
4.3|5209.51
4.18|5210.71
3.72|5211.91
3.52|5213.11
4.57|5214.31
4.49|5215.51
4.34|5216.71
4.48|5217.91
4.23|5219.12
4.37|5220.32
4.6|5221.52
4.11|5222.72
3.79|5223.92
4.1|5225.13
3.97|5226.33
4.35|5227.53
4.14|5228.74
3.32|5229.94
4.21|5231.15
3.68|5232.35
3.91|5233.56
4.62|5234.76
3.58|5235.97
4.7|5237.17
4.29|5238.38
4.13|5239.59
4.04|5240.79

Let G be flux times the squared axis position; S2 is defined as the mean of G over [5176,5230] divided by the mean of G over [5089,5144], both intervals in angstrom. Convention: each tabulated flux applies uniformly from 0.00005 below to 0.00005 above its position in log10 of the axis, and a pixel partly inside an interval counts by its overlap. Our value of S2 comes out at 1.2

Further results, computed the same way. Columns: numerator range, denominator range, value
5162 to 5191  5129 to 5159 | 1.07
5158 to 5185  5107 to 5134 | 1.17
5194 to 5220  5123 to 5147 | 1.12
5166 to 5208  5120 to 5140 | 1.15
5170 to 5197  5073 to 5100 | 1.16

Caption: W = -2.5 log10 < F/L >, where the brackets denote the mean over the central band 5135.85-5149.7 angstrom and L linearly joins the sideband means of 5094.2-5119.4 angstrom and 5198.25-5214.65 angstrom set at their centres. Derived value -0.06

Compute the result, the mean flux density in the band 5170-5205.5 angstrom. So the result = 4.16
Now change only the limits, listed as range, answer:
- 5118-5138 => 3.55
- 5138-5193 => 4.06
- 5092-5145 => 3.65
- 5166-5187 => 4.21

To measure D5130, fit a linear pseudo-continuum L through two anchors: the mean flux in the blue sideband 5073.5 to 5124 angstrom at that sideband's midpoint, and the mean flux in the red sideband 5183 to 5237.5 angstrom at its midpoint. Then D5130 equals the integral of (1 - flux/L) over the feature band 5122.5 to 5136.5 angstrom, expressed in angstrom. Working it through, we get 0.8 angstrom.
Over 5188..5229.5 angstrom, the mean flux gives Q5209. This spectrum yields 4.06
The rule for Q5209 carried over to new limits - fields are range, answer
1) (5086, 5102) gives 3.73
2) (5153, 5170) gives 3.88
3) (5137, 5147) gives 3.88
